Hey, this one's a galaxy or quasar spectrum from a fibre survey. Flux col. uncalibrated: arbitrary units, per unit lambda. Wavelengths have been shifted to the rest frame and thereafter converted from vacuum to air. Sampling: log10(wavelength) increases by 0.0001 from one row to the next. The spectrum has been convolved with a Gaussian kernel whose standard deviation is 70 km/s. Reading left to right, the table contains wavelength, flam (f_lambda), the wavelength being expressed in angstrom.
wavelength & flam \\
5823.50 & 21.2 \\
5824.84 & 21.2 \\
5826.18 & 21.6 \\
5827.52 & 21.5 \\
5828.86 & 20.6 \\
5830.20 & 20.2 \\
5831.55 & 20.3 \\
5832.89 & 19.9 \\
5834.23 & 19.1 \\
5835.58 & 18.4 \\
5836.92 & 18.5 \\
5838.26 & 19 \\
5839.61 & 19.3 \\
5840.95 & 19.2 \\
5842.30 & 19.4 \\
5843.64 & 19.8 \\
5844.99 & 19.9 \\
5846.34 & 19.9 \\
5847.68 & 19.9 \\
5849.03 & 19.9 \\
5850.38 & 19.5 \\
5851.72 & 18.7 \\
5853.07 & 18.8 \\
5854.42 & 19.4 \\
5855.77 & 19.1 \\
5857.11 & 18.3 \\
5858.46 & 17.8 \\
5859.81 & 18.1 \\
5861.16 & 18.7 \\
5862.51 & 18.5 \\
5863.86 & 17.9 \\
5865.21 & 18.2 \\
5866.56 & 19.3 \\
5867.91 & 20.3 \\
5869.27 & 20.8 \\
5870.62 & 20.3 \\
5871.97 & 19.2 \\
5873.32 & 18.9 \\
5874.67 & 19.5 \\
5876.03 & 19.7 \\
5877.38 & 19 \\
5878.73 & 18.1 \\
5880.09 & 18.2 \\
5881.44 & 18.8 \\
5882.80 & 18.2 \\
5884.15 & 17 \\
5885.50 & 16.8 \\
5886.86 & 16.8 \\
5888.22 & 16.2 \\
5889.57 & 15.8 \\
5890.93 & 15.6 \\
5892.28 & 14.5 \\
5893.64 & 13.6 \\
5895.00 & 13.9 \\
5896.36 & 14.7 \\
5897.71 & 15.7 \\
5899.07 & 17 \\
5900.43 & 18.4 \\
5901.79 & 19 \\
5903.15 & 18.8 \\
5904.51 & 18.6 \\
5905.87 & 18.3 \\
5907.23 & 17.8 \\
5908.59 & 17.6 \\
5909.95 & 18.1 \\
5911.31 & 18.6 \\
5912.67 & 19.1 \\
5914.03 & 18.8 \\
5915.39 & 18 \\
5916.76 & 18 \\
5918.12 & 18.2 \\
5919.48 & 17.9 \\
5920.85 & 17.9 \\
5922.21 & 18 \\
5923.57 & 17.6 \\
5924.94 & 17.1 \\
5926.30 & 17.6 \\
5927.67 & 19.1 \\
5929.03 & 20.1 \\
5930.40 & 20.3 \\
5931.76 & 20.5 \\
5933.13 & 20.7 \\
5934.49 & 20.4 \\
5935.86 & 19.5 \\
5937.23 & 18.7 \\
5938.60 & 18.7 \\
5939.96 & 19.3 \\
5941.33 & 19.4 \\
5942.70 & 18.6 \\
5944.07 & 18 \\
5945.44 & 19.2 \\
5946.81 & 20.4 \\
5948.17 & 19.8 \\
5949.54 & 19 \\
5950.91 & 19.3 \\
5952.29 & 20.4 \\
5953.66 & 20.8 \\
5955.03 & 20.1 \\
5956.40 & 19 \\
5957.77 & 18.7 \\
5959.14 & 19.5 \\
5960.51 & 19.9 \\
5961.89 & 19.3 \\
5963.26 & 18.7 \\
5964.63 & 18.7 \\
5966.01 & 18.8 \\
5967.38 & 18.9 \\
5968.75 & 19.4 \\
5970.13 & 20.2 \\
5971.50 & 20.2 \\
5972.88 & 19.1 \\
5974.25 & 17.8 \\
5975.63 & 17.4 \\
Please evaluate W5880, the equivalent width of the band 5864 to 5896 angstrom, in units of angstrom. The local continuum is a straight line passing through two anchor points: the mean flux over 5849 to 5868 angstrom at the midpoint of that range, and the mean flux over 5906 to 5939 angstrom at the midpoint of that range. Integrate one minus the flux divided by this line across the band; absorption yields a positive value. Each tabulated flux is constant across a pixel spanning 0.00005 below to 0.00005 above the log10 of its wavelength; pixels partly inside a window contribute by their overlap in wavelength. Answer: 1.69 angstrom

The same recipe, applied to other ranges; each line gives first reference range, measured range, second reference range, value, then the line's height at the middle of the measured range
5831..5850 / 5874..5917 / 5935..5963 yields 4.38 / 19.4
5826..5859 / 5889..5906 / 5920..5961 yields 2.60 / 19.4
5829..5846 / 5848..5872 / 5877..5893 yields -0.99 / 18.3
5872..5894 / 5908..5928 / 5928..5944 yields 0.79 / 18.8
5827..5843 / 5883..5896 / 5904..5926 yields 2.05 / 18.6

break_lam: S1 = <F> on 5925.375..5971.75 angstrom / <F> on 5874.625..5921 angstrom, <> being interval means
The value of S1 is 1.1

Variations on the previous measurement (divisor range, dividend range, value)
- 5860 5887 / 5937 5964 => 1.03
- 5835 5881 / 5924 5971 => 1.01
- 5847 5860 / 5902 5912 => 0.96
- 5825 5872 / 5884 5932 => 0.90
